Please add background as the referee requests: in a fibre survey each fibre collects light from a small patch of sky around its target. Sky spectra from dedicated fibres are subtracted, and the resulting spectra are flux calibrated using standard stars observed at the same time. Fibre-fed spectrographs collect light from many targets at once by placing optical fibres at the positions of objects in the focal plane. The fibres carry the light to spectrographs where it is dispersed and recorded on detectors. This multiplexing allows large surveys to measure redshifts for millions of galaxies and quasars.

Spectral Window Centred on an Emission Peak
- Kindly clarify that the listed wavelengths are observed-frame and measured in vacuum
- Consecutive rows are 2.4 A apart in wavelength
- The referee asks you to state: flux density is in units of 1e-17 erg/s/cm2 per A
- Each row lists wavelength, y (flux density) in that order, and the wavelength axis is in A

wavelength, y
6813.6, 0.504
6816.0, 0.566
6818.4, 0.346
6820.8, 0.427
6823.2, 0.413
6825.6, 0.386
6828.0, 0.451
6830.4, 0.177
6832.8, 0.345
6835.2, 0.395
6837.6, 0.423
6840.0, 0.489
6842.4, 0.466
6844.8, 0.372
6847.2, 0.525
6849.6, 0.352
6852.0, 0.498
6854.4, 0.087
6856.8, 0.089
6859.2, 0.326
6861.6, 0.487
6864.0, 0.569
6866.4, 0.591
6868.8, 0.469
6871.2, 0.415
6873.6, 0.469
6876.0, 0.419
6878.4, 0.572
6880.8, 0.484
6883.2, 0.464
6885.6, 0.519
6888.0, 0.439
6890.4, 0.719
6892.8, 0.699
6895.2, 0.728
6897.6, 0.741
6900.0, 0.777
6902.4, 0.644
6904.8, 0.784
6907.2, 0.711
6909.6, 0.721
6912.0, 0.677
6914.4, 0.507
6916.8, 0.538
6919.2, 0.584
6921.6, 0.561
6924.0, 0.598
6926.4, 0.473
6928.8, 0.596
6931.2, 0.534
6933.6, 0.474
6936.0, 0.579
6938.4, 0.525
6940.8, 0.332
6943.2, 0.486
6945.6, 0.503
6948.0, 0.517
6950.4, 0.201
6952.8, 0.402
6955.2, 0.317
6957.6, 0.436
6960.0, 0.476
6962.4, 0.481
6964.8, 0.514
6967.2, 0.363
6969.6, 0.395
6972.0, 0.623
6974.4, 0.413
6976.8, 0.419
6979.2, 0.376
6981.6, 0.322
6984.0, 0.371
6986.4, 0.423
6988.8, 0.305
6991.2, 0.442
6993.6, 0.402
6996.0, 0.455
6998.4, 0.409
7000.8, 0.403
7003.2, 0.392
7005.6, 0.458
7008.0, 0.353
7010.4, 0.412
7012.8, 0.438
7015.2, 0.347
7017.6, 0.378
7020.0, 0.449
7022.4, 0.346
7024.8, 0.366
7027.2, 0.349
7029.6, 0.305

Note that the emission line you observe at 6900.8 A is C III] 1909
